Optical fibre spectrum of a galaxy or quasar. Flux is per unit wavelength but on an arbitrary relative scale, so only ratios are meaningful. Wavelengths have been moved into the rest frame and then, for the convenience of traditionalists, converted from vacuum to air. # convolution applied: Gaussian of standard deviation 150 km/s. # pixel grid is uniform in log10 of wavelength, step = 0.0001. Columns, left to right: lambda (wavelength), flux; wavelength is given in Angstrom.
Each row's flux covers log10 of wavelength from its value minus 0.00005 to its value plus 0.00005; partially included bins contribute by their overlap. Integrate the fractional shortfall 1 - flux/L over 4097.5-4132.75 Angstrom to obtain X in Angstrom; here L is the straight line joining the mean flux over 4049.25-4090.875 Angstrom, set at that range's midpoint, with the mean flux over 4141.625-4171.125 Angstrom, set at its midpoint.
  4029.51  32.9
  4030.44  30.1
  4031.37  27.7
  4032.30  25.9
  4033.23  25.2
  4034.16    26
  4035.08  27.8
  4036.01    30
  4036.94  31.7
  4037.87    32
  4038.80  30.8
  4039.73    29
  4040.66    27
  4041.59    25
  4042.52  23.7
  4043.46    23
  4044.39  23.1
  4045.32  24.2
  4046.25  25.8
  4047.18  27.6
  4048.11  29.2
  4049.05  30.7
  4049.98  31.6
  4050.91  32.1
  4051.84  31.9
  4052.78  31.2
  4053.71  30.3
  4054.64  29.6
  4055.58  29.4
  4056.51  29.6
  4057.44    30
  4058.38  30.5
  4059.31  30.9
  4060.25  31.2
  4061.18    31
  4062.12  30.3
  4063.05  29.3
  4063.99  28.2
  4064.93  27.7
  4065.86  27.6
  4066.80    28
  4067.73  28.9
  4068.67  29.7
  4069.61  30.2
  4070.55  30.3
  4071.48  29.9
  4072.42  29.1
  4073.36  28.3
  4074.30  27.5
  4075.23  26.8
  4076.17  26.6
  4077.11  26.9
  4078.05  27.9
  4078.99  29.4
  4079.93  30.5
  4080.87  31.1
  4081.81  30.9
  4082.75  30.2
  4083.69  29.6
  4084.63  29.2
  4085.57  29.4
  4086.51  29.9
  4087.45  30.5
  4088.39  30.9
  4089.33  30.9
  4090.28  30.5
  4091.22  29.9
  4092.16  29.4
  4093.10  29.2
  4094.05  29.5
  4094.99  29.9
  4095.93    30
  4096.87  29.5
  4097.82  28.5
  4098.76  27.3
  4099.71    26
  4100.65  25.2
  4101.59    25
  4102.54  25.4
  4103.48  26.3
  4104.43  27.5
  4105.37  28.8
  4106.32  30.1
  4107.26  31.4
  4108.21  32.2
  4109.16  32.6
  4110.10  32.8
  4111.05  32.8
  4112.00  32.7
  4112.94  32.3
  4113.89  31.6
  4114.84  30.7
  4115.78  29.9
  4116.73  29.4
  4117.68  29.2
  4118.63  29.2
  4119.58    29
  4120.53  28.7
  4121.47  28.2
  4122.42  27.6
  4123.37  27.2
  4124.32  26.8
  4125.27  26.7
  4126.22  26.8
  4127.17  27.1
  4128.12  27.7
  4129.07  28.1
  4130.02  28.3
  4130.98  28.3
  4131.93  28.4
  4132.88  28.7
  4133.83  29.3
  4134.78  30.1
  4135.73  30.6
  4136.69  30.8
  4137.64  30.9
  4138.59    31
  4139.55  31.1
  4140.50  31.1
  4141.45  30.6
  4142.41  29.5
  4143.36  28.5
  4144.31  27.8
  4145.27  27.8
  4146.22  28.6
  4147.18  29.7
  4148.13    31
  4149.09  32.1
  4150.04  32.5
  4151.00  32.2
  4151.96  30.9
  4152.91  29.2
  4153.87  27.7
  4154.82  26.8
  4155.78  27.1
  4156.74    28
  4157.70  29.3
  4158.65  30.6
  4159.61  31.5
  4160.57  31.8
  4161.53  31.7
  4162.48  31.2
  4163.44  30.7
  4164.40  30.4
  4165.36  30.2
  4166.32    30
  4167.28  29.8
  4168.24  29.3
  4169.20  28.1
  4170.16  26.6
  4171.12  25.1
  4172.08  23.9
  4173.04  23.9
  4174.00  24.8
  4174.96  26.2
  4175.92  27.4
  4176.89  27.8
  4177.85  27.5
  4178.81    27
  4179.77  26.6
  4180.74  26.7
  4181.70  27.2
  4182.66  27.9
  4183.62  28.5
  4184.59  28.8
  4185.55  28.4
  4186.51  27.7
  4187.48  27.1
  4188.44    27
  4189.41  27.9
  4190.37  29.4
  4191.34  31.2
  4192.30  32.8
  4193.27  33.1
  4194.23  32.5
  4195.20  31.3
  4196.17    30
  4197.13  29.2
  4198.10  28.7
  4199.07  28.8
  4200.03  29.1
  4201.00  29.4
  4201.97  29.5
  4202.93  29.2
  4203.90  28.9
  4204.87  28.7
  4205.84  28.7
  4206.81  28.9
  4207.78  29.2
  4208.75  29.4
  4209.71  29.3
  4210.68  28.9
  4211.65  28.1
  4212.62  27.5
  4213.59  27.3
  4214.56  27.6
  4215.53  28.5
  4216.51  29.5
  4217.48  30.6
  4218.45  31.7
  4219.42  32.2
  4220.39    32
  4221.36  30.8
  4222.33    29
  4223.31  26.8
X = 1.0 Angstrom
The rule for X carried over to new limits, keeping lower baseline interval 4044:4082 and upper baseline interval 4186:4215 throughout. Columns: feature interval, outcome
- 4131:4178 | 0.0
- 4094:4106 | 0.7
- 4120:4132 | 0.6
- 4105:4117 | -0.9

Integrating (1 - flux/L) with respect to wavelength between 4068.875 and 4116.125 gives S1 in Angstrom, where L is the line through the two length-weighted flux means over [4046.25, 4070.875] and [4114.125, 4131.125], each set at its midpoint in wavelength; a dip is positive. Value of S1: -0.7 Angstrom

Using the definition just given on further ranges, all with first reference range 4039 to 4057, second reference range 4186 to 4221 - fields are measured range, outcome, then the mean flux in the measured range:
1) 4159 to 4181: 0.7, 28.2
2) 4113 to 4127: 0.0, 28.7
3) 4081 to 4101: -0.6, 29.4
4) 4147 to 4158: -0.3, 29.7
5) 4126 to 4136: 0.1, 28.5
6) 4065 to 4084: -0.4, 28.9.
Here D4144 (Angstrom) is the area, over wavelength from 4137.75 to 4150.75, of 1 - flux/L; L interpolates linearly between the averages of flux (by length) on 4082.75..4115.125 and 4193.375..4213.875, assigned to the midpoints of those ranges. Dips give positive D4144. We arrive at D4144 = -0.3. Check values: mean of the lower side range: 29.6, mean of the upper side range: 29.3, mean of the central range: 30.2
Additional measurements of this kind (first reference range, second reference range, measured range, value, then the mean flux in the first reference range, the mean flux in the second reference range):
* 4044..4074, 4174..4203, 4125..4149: -0.2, 29.3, 28.7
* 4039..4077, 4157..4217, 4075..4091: -0.5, 28.6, 28.8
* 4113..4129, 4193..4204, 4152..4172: 0.1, 28.6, 30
